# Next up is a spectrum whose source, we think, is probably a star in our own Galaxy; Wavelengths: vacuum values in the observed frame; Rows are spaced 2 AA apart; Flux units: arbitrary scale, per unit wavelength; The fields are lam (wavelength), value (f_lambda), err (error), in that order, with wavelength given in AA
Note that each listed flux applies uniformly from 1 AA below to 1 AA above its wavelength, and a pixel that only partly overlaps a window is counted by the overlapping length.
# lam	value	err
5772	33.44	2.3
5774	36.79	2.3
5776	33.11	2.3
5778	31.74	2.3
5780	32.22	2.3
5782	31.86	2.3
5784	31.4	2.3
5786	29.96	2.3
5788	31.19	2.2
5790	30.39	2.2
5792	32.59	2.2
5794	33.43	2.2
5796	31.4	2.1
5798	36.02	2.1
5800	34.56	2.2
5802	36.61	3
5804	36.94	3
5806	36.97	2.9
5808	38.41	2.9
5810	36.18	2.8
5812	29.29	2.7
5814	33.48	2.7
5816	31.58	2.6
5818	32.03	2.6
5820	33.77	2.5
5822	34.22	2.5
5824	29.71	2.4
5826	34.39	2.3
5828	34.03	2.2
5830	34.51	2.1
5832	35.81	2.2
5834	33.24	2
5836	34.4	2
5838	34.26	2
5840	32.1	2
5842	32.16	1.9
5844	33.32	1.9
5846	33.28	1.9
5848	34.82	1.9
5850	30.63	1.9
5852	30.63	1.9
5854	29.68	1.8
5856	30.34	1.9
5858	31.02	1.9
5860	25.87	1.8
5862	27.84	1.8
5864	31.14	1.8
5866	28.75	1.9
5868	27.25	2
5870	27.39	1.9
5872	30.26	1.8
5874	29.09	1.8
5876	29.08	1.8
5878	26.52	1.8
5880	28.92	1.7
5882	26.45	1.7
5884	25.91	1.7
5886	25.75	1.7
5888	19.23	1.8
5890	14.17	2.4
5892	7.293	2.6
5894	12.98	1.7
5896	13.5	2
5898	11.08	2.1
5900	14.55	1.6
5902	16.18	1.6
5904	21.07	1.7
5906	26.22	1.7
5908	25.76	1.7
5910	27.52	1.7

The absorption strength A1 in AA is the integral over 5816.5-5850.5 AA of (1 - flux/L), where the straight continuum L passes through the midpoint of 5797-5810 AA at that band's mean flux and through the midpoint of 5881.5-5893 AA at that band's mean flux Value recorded -3.40 AA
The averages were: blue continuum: 36.6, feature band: 33.3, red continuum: 19.5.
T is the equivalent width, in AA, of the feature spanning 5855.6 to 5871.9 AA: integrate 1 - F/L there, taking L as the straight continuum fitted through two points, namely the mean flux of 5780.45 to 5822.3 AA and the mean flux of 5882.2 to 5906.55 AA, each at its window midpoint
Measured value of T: -4.3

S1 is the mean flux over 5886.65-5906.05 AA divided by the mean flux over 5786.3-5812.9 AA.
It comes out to 0.45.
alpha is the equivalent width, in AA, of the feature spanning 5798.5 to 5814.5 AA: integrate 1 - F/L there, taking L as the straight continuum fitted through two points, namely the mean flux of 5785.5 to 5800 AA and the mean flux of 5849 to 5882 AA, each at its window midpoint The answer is -1.8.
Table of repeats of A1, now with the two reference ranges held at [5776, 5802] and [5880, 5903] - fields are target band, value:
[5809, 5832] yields -4.42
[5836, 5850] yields -4.92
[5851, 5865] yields -4.45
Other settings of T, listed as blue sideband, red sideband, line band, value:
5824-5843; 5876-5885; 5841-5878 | 0.05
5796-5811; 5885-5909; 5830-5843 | -1.84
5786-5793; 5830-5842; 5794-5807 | -1.41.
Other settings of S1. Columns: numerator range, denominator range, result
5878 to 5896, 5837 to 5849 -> 0.60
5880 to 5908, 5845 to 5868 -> 0.62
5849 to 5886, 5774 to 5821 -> 0.86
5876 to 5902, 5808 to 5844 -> 0.57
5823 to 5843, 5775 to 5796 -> 1.05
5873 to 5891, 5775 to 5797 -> 0.79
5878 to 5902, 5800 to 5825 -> 0.54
